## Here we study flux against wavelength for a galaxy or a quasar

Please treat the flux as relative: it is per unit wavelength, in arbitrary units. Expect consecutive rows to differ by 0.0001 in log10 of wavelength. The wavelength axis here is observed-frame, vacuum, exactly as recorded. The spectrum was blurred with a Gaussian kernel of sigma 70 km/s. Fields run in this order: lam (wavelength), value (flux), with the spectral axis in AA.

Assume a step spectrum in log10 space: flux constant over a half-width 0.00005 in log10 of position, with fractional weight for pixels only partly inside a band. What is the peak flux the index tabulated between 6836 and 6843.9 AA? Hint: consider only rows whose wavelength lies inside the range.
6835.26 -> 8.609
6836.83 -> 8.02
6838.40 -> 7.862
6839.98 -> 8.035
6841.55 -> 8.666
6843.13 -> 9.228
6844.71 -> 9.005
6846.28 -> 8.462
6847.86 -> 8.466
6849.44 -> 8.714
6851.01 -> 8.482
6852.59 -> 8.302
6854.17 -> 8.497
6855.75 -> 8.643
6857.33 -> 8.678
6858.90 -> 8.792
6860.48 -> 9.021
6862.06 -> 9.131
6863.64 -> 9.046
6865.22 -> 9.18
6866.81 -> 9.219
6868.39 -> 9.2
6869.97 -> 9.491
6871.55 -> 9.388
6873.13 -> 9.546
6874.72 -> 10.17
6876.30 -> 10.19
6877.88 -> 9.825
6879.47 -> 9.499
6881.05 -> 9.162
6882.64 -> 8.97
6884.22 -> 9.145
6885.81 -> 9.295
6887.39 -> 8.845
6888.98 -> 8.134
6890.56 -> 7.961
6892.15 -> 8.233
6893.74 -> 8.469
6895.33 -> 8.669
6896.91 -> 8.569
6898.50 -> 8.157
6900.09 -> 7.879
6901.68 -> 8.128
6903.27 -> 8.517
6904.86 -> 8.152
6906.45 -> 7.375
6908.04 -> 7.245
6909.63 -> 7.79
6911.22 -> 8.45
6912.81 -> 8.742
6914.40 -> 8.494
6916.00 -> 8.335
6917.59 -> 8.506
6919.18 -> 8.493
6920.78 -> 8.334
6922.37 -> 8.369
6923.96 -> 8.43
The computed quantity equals 9.228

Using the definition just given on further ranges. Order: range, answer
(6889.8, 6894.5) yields 8.469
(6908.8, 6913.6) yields 8.742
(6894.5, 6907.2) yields 8.669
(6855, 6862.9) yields 9.131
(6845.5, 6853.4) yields 8.714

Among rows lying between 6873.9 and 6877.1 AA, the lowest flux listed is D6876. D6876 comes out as 10.17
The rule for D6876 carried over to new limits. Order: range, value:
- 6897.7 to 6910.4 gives 7.245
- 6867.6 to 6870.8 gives 9.2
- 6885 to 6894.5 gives 7.961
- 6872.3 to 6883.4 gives 8.97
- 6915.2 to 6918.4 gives 8.335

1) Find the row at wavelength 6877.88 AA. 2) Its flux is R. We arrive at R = 9.825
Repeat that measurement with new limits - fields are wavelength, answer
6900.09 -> 7.879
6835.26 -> 8.609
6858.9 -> 8.792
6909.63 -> 7.79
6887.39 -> 8.845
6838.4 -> 7.862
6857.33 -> 8.678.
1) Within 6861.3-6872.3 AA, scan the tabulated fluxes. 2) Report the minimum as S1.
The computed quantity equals 9.046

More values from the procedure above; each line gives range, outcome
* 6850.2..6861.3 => 8.302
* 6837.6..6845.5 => 7.862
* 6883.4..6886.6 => 9.145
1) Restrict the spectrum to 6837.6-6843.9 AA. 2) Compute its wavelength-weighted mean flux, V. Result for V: 8.44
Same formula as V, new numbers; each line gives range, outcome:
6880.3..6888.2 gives 9.08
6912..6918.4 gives 8.52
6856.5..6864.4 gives 8.94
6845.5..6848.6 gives 8.45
